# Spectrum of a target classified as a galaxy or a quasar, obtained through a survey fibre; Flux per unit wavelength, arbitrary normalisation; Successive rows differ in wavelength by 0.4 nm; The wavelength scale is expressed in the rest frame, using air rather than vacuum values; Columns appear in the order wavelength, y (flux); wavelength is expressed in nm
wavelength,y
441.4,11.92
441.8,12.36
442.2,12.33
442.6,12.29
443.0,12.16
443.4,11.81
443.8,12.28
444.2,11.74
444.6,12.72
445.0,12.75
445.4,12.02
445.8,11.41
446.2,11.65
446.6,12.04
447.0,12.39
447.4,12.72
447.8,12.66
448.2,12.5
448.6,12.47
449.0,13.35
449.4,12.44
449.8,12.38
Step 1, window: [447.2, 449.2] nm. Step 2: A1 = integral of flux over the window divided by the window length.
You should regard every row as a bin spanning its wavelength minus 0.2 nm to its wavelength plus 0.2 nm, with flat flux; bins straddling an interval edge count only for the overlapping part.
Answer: 12.7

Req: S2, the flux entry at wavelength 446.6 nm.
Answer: 12.04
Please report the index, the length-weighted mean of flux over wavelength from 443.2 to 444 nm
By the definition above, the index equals 12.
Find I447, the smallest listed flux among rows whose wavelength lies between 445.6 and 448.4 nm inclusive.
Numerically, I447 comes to 11.41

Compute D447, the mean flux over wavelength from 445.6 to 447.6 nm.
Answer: 12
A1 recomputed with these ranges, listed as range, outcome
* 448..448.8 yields 12.5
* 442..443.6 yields 12.1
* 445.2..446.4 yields 11.7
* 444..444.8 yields 12.2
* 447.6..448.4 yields 12.6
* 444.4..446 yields 12.2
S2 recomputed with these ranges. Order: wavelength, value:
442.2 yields 12.33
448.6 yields 12.47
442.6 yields 12.29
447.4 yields 12.72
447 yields 12.39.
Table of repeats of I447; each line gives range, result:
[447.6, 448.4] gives 12.5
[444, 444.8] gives 11.74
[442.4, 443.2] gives 12.16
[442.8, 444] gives 11.81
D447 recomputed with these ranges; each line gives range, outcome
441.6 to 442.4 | 12.3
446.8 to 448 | 12.6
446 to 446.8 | 11.8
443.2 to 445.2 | 12.3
